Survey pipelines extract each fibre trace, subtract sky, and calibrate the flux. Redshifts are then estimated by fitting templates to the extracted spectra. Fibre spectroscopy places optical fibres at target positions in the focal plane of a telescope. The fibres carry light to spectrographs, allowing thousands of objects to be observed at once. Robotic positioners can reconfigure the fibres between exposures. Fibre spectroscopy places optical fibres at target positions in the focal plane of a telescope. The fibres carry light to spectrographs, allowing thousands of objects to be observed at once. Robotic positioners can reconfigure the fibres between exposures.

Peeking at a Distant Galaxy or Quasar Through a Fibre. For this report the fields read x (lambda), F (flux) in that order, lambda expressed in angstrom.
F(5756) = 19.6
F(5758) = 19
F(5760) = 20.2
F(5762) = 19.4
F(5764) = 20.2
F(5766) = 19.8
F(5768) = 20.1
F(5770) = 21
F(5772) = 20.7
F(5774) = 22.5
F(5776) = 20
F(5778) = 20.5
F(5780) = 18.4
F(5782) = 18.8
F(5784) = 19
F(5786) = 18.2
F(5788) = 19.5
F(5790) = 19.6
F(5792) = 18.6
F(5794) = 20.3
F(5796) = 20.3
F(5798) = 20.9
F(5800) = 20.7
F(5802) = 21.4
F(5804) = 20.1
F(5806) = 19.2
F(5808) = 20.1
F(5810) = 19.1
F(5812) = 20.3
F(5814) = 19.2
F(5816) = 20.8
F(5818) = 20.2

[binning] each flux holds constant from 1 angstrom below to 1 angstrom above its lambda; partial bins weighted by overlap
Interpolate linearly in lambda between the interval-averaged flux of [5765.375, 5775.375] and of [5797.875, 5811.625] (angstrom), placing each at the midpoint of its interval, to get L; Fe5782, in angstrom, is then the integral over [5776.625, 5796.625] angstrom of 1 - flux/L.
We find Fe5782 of 1.2 angstrom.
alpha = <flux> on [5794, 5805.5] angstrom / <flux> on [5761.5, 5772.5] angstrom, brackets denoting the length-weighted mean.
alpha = 1.02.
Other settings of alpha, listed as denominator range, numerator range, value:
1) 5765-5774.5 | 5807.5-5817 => 0.96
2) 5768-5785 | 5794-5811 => 1.01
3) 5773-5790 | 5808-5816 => 1.01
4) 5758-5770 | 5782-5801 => 0.98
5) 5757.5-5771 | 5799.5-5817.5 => 1.00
